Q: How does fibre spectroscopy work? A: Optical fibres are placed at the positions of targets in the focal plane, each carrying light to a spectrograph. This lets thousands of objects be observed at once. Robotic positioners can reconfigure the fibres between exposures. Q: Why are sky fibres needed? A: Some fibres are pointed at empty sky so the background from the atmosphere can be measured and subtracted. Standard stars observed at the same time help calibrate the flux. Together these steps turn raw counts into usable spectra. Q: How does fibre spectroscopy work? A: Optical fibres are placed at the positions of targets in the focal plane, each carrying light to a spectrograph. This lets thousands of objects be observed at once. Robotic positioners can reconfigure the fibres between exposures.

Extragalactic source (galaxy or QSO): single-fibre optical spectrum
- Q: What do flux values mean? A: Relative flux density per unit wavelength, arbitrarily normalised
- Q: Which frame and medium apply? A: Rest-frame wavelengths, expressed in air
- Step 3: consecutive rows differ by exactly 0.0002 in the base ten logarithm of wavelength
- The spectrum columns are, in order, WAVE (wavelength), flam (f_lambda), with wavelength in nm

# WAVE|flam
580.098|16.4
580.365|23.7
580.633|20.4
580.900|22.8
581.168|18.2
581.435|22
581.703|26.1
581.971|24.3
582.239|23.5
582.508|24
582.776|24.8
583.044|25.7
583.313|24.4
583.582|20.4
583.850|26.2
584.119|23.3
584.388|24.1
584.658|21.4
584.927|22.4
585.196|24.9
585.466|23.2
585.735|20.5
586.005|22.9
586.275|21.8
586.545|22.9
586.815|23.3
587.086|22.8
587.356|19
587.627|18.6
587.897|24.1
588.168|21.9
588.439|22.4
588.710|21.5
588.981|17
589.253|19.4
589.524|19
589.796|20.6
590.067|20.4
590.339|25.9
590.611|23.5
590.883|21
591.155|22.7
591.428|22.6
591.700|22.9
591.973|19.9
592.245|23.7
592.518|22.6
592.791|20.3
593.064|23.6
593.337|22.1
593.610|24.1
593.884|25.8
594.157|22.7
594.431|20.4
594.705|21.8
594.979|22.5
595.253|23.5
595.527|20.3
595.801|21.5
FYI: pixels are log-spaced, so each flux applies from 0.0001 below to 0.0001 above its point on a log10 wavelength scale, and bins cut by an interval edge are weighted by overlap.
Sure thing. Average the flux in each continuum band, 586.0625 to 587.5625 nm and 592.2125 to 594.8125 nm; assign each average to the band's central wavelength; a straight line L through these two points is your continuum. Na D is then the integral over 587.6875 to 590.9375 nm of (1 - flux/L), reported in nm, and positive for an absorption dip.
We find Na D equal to 0.12 nm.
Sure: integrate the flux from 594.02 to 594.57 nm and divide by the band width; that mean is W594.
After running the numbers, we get 21.6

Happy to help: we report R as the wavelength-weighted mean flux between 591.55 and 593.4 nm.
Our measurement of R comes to 22.2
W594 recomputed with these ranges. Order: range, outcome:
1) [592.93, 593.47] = 22.9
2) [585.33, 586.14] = 22.2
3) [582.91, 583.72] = 23.5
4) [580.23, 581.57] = 21.4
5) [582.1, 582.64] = 23.7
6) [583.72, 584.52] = 24.5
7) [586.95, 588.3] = 21.3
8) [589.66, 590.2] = 20.5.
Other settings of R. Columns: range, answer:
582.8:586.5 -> 23.2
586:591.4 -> 21.5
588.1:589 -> 21.1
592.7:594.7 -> 22.7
